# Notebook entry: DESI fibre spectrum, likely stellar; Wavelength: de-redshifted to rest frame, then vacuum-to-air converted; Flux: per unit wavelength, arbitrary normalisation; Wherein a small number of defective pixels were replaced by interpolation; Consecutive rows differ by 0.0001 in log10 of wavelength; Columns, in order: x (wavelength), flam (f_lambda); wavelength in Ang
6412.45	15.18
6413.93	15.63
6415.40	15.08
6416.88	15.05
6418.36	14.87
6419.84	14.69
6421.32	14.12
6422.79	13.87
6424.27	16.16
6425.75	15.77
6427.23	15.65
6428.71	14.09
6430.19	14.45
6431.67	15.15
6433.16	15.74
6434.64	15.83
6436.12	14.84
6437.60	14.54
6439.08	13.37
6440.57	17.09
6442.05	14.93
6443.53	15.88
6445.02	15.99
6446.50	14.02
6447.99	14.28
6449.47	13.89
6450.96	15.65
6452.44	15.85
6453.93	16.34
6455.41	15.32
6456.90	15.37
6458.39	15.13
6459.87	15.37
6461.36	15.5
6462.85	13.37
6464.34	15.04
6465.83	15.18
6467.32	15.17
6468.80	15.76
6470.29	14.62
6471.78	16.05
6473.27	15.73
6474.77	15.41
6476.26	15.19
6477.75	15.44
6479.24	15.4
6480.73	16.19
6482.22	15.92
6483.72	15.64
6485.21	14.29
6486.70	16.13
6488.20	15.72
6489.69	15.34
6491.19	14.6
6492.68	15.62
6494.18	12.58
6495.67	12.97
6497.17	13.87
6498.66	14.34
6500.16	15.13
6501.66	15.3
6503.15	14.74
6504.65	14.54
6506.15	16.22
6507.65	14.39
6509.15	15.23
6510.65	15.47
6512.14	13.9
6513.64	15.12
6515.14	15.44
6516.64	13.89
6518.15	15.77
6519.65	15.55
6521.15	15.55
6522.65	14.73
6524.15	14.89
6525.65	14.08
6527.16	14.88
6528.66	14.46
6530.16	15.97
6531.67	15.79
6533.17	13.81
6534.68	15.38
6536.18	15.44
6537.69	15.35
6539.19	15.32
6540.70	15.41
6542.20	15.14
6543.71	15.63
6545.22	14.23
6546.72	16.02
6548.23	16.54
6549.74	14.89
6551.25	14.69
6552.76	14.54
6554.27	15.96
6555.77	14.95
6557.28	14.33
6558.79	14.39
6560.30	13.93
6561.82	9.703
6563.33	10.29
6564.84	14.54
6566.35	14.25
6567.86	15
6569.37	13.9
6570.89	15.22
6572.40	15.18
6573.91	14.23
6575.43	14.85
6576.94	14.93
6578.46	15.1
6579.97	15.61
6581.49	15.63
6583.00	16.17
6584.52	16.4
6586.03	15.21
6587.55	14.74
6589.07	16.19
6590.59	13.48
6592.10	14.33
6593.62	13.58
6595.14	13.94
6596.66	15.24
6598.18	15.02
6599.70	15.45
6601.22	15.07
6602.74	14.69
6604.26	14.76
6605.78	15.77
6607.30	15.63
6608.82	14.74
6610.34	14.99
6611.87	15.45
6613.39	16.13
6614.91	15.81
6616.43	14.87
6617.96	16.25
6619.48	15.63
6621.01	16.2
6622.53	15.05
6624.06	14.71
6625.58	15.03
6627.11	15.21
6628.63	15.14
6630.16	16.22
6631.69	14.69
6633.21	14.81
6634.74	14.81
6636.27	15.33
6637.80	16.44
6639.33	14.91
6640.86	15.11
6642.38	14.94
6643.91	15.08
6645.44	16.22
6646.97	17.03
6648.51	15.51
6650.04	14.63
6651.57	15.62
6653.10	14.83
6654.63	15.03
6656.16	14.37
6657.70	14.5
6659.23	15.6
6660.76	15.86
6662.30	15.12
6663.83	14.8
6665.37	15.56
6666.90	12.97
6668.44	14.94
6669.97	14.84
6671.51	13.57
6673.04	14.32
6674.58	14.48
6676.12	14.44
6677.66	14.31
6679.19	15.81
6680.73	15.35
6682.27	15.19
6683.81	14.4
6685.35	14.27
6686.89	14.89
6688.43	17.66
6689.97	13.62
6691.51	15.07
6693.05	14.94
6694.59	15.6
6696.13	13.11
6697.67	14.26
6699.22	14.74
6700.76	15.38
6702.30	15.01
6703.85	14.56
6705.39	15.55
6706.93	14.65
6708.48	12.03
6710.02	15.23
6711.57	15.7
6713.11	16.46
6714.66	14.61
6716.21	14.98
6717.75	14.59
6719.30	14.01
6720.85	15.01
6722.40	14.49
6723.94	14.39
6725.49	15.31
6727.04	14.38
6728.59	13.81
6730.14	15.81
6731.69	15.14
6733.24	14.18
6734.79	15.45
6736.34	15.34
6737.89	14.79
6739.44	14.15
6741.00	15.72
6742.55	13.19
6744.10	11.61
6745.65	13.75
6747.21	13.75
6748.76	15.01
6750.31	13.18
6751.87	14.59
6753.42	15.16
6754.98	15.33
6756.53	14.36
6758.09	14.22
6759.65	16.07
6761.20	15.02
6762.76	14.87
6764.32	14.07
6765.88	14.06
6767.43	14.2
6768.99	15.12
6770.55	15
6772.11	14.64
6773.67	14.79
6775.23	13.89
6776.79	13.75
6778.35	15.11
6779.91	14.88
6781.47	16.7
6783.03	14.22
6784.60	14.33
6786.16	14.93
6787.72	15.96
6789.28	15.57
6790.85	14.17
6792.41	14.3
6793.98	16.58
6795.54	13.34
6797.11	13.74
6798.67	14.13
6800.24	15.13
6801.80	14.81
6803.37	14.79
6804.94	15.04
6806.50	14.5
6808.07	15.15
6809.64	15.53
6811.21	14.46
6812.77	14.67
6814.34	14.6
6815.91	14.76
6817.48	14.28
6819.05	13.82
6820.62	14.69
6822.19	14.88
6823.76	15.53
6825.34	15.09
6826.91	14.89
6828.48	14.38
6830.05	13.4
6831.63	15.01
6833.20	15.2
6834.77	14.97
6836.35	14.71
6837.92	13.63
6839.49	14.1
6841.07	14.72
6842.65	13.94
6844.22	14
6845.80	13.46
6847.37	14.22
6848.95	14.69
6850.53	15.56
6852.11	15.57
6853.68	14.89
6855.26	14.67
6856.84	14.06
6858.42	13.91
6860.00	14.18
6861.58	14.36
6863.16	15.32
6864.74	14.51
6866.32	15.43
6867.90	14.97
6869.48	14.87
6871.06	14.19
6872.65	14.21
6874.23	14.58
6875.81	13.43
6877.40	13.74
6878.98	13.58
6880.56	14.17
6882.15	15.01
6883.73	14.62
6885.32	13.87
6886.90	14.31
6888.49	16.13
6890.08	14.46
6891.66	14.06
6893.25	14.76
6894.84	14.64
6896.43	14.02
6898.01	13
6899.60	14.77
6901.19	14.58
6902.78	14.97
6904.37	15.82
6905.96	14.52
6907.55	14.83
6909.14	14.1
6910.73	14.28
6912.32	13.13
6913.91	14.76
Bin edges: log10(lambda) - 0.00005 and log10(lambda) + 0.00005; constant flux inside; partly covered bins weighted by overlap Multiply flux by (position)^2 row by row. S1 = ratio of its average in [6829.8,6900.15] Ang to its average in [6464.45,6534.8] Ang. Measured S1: 1.07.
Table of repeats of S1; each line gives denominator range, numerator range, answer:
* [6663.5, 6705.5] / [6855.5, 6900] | 1.03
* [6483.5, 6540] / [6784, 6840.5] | 1.08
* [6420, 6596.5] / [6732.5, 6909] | 1.07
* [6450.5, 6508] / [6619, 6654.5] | 1.06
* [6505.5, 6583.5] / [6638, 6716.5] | 1.05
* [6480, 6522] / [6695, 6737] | 1.05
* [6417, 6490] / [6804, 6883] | 1.08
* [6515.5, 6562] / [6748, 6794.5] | 1.06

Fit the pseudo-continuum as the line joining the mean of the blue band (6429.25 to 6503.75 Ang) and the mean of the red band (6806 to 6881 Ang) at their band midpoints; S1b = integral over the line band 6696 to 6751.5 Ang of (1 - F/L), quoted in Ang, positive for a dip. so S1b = 0.6 Ang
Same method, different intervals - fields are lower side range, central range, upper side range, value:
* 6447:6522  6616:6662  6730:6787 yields -1.6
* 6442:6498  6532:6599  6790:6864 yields 1.0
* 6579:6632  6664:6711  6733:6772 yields 0.4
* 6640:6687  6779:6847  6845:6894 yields -0.2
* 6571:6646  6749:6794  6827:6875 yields -0.1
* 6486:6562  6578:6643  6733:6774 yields -2.1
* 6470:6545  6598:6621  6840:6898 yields -0.8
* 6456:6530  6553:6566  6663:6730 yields 1.2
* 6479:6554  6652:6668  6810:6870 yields 0.0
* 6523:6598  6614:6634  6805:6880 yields -0.9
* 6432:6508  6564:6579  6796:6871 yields 0.3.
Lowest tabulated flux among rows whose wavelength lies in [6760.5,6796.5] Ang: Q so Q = 13.34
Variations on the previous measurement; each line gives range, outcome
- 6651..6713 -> 12.03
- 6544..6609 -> 9.703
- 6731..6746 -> 11.61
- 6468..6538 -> 12.58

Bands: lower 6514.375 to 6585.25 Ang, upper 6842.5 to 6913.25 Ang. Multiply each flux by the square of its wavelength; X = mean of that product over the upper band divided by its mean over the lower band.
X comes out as 1.1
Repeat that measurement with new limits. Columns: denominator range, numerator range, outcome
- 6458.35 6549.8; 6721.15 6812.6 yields 1.05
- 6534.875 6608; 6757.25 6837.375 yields 1.06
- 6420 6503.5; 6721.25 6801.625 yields 1.06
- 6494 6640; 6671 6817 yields 1.04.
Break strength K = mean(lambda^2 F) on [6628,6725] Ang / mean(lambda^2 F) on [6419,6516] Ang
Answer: 1.06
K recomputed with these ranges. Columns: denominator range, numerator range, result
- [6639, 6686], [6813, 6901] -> 1.03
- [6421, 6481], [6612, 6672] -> 1.06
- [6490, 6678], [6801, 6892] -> 1.05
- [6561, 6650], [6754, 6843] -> 1.04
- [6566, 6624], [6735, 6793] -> 1.02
